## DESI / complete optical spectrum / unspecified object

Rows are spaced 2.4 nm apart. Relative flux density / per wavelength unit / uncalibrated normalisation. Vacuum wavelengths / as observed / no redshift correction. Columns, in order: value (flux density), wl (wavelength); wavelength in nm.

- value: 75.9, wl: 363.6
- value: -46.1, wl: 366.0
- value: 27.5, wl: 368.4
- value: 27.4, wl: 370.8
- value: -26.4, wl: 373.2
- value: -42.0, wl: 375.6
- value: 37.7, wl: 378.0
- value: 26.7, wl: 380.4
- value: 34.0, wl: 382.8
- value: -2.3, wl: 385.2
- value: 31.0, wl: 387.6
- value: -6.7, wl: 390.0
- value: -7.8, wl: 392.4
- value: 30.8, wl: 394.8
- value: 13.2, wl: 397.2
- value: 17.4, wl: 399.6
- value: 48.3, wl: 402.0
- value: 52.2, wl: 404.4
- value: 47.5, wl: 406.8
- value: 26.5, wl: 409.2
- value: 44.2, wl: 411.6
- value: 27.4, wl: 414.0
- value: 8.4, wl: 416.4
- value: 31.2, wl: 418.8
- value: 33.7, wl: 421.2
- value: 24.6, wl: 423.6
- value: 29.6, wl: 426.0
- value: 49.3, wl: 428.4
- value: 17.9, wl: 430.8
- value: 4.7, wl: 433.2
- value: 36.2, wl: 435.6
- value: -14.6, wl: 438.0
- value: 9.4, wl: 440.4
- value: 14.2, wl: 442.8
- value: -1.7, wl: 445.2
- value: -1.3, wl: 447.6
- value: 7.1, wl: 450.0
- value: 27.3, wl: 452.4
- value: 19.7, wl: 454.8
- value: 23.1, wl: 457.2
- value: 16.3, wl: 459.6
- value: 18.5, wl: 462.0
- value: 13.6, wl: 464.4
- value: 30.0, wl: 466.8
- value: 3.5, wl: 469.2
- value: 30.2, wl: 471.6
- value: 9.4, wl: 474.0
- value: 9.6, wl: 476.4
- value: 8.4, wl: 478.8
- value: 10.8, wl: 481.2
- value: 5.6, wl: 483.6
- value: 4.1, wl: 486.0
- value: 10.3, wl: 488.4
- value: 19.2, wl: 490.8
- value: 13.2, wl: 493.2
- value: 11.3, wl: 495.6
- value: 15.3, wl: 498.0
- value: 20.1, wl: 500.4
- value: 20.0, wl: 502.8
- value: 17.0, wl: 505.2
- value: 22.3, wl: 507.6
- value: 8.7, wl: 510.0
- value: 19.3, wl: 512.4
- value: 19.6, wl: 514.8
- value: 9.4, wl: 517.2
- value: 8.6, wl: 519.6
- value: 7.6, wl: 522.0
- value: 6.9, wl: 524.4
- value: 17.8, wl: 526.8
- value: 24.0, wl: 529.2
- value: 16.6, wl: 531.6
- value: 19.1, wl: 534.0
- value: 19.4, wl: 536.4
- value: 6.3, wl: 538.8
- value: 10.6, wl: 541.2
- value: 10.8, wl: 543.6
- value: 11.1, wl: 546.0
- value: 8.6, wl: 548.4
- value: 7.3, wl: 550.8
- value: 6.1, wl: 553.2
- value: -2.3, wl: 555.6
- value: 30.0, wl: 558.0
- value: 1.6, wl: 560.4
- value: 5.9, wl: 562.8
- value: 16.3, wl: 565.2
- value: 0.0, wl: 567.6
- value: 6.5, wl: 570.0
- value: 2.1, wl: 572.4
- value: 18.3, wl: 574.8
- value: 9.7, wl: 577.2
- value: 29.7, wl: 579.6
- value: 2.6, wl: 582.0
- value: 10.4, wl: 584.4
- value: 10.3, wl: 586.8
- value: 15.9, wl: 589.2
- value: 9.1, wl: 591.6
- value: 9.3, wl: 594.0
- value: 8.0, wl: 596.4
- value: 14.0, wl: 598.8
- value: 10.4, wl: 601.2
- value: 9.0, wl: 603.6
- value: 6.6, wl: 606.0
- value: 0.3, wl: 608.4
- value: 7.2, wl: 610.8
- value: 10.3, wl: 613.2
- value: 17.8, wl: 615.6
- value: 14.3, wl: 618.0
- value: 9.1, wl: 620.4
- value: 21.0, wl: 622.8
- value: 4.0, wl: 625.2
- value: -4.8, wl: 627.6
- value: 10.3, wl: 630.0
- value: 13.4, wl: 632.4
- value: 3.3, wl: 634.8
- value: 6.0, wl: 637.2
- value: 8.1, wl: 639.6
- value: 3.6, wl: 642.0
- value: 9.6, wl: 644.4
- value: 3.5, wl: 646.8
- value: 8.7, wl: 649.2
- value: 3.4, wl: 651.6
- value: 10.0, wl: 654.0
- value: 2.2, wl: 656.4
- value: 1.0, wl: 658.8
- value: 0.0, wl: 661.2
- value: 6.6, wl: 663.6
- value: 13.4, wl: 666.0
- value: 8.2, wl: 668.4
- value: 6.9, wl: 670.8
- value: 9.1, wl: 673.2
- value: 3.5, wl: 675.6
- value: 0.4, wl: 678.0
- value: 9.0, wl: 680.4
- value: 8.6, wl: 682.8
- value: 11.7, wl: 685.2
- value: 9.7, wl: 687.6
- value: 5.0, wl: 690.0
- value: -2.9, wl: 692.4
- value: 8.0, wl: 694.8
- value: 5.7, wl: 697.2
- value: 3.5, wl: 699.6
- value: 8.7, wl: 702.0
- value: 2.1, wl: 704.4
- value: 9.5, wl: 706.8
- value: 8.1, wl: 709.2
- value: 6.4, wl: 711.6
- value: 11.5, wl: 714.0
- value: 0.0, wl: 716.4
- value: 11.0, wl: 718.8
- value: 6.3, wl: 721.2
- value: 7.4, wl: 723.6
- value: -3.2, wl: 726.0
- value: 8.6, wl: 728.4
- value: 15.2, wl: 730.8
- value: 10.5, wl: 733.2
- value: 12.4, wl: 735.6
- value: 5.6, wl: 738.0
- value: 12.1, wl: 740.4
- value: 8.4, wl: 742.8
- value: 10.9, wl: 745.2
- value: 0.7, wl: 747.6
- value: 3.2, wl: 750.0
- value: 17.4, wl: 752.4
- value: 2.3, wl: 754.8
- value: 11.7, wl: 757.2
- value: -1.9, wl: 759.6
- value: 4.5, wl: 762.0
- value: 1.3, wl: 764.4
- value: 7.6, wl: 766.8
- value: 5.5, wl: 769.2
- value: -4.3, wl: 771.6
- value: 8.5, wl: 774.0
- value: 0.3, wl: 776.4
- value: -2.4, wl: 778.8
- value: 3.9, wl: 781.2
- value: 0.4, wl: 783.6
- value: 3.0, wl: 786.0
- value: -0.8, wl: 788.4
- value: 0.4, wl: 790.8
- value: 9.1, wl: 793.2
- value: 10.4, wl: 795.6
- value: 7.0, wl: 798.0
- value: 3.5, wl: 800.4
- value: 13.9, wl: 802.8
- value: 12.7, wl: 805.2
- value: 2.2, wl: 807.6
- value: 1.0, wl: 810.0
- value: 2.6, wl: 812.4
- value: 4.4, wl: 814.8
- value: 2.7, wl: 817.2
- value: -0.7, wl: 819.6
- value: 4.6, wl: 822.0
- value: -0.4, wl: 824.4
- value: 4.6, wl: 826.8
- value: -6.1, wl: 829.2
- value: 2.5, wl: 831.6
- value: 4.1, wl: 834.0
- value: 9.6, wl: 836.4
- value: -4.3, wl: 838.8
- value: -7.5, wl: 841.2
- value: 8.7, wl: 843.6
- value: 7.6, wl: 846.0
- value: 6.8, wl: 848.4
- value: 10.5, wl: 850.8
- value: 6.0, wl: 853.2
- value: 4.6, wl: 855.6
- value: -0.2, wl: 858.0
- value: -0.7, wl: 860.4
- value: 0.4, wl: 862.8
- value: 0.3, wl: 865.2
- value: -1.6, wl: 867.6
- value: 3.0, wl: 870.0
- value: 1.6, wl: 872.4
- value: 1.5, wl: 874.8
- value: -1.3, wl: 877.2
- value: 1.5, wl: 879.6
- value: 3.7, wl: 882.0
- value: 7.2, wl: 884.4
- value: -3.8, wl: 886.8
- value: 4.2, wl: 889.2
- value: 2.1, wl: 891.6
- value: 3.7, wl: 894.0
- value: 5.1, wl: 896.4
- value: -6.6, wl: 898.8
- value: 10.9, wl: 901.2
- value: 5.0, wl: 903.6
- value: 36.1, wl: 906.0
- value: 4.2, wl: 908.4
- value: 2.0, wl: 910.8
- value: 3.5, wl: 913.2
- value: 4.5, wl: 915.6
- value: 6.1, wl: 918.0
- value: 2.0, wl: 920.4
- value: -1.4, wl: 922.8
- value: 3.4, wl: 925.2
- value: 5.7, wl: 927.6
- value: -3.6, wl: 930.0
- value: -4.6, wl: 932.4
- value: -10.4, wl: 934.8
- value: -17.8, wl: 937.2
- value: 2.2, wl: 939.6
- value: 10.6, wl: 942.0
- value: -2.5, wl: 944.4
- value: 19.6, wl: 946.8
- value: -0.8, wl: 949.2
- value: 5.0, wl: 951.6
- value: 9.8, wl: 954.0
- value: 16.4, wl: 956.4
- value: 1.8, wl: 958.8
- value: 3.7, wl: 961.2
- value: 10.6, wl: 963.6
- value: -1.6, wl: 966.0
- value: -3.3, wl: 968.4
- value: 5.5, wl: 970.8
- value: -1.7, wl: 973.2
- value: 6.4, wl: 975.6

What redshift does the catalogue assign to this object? 1.43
